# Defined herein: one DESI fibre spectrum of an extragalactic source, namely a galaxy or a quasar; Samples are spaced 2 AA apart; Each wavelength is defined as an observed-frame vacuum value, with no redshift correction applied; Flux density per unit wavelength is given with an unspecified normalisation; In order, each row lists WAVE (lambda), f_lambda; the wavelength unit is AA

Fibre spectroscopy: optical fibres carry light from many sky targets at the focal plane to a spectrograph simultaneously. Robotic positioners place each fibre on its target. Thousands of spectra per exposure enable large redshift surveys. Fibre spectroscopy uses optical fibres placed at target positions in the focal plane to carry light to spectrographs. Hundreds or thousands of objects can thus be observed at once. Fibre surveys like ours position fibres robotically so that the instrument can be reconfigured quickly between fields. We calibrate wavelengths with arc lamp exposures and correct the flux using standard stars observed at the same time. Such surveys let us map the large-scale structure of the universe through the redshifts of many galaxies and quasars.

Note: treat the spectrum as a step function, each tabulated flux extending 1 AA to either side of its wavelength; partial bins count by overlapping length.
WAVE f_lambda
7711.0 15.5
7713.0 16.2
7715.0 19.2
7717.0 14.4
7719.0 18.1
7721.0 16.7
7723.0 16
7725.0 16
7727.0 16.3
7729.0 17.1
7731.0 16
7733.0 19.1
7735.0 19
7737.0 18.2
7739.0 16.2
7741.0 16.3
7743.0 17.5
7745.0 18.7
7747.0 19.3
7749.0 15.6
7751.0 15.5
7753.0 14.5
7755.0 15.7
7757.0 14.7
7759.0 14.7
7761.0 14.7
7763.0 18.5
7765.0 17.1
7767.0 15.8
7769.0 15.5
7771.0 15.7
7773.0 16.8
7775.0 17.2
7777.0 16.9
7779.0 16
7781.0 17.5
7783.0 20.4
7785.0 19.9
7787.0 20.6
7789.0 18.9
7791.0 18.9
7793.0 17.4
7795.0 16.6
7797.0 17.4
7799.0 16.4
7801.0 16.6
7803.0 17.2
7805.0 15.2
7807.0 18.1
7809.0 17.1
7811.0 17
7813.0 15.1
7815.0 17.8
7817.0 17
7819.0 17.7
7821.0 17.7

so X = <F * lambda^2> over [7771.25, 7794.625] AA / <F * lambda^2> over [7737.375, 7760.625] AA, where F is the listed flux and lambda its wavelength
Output 1.12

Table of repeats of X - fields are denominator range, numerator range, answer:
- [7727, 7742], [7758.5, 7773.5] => 0.94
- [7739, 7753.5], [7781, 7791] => 1.18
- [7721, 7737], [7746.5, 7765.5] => 0.94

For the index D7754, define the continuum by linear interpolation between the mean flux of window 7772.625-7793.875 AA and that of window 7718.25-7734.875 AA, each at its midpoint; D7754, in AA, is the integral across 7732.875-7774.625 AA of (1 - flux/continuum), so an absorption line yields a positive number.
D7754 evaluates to 2.4 AA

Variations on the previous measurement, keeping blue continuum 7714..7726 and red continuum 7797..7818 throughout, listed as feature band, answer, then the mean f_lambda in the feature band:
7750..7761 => 1.2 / 15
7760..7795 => -1.5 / 17.5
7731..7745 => -0.8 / 17.7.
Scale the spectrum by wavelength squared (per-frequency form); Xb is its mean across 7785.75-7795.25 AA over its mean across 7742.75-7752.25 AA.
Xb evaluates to 1.10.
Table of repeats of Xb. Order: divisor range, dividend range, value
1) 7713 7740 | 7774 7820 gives 1.05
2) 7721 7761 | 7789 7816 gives 1.04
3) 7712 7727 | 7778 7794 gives 1.14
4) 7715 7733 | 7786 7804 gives 1.09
